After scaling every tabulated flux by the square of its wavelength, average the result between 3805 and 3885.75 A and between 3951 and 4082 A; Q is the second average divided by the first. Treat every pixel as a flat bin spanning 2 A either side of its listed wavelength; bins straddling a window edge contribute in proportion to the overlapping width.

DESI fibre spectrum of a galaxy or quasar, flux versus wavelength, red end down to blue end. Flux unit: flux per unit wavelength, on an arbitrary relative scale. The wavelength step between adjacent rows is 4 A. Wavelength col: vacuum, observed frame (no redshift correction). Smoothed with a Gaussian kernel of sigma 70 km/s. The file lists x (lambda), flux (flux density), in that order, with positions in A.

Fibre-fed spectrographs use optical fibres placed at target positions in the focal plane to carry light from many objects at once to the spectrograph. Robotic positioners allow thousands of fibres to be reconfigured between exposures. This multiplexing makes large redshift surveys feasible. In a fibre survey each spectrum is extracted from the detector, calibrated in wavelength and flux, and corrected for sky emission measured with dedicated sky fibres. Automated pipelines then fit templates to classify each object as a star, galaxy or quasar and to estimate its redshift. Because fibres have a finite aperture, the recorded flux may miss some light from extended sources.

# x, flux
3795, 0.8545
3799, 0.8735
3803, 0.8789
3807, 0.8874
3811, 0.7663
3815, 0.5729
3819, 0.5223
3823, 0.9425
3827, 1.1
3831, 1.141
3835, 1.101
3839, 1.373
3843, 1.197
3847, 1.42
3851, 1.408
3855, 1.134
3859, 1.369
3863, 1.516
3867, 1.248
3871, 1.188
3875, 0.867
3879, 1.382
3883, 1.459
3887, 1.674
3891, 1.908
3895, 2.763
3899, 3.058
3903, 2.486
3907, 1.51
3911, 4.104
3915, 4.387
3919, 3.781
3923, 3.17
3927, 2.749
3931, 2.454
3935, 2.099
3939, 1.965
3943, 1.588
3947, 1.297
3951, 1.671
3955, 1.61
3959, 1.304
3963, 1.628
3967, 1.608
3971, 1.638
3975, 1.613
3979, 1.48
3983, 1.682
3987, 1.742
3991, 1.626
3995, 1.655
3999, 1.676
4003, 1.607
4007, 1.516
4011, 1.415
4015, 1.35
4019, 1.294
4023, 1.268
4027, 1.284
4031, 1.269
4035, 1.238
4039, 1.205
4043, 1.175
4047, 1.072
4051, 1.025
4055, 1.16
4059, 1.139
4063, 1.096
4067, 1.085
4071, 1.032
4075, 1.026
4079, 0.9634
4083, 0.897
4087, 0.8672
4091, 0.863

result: 1.30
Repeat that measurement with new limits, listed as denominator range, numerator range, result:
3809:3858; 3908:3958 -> 2.49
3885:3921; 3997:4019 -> 0.55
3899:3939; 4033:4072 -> 0.41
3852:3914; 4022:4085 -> 0.65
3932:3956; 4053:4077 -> 0.67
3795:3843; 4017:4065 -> 1.42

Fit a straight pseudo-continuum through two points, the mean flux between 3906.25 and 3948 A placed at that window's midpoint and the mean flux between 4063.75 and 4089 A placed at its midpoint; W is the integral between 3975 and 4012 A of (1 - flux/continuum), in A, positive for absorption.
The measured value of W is 6.4 A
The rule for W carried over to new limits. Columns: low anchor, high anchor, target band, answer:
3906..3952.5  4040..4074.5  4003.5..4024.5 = 2.86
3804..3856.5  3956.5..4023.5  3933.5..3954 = -4.63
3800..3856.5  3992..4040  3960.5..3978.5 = -3.95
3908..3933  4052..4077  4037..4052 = 2.96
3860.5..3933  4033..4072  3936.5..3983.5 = 5.98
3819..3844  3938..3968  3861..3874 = -0.55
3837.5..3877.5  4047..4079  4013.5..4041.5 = -4.10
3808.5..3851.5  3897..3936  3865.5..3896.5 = 9.53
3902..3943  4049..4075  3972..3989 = 3.77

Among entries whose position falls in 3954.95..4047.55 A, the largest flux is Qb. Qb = 1.742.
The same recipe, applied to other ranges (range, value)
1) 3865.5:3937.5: 4.387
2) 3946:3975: 1.671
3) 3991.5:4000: 1.676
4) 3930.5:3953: 2.454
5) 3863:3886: 1.516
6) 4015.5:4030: 1.294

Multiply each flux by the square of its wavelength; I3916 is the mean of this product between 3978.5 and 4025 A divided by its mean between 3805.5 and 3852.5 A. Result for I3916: 1.61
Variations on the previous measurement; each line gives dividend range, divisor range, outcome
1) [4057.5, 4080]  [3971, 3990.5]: 0.68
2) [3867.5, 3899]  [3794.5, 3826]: 2.20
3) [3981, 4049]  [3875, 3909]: 0.77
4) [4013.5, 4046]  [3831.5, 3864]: 1.06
